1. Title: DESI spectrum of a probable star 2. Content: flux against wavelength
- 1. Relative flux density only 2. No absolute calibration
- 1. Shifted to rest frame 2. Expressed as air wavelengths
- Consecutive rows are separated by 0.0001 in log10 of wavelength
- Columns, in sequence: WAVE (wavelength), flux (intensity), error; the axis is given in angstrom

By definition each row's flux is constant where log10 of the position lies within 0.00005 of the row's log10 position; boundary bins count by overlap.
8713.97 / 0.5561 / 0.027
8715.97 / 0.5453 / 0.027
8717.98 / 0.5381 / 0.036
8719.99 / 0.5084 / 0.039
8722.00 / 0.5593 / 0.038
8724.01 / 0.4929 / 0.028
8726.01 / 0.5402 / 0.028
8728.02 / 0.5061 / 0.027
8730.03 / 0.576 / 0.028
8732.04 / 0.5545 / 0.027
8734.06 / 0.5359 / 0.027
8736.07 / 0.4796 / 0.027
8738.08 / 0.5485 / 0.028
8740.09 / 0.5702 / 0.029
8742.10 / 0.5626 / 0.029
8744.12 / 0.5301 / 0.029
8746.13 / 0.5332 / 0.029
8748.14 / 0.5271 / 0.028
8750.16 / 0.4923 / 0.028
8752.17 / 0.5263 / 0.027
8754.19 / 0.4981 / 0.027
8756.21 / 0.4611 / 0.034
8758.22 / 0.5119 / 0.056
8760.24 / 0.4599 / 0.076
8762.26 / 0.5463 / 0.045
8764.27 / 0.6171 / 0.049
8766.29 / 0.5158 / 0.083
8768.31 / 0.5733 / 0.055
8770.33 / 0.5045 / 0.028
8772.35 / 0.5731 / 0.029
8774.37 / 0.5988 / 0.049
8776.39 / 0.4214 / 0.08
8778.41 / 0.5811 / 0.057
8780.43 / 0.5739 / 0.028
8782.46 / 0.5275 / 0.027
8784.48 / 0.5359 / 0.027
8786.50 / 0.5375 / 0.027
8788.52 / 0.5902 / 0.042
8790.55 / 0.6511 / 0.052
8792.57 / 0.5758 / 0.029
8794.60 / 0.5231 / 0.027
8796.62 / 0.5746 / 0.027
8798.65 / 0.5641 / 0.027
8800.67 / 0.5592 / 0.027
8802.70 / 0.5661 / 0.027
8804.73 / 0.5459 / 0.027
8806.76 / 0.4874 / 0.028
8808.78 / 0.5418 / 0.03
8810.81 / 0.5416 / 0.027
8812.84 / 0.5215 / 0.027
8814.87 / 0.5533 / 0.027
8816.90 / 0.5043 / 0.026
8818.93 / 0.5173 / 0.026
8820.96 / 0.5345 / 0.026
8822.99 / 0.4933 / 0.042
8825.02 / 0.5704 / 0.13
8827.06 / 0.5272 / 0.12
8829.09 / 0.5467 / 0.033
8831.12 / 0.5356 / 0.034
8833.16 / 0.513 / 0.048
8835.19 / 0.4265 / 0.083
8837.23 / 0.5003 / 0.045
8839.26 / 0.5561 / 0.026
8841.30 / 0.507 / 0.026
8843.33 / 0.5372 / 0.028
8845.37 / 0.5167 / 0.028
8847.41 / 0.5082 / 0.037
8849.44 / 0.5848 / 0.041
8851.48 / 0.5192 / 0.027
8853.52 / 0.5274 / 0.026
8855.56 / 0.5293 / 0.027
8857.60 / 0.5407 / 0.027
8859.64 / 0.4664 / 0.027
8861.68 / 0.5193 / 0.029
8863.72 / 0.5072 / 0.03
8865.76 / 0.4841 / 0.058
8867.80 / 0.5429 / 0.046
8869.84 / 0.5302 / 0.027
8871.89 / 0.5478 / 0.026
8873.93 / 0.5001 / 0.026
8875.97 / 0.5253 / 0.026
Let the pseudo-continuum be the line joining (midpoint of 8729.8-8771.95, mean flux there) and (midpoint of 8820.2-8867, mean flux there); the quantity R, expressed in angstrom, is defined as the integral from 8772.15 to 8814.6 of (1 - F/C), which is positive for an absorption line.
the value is -2.2 angstrom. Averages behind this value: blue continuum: 0.529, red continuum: 0.52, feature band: 0.552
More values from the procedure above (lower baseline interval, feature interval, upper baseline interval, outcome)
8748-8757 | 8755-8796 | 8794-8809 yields -1.8 angstrom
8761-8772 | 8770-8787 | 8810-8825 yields 0.1 angstrom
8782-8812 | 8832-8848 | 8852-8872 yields 0.7 angstrom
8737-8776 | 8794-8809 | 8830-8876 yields -0.6 angstrom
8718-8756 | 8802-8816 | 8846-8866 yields -0.3 angstrom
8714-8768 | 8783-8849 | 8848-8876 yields -1.4 angstrom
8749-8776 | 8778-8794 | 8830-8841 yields -1.5 angstrom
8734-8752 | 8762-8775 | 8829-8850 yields -0.8 angstrom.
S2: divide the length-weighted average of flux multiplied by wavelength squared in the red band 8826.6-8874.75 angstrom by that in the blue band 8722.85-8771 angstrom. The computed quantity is 1.0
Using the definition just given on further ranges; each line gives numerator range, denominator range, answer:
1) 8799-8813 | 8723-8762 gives 1.05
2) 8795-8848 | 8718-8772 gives 1.02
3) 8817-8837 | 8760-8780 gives 0.96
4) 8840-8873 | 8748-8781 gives 1.01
